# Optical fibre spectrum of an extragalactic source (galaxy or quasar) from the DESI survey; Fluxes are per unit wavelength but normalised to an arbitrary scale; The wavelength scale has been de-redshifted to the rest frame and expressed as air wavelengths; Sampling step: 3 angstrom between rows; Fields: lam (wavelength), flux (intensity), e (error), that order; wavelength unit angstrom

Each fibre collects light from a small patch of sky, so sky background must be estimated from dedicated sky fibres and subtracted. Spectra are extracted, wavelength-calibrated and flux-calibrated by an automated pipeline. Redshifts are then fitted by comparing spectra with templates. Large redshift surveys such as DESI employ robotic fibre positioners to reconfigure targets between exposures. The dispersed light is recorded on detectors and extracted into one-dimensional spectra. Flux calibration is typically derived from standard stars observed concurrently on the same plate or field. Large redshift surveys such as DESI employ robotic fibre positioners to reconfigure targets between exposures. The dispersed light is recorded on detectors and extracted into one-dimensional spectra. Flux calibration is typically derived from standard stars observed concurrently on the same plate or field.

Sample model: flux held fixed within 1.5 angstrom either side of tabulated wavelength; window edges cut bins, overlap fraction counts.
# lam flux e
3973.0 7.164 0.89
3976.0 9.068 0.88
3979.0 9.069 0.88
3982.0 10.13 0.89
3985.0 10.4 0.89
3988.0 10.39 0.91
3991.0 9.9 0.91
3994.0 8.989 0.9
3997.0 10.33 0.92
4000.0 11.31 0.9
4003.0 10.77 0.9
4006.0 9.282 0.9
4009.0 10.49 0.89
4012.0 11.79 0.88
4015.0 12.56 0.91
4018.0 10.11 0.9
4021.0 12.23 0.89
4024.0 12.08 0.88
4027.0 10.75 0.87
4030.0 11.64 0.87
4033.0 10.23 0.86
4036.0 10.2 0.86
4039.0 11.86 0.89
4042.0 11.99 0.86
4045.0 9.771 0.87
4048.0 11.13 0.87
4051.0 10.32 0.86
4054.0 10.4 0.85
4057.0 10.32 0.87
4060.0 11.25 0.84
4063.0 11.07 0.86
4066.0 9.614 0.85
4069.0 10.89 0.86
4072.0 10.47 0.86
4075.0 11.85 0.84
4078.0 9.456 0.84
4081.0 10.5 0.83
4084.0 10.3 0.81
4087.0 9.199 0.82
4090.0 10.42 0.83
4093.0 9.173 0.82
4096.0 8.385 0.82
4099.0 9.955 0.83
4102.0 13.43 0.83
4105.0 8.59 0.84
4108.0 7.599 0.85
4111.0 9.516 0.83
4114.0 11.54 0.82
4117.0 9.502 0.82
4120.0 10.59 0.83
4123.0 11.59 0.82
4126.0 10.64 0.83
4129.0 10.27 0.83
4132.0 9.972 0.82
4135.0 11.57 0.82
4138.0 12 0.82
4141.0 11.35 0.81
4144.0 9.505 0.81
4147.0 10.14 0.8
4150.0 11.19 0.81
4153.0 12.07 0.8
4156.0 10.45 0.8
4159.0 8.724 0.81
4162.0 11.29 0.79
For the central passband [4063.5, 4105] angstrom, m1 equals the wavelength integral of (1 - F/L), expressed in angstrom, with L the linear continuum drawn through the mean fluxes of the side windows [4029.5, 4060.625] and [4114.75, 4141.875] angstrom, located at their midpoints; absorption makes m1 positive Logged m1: 2.2 angstrom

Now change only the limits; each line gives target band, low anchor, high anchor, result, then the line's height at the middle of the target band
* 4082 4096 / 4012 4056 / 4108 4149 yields 1.5 angstrom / 10.8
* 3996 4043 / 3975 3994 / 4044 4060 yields -4.4 angstrom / 10.1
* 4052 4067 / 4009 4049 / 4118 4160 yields 0.7 angstrom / 11.1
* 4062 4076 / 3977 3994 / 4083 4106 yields -1.1 angstrom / 9.93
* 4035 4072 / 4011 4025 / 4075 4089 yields 0.3 angstrom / 10.8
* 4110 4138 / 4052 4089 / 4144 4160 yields -0.6 angstrom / 10.5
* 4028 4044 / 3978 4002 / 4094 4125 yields -1.6 angstrom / 10.1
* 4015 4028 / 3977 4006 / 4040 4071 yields -1.4 angstrom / 10.4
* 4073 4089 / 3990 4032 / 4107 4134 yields 0.3 angstrom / 10.5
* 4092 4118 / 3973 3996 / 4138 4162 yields 1.5 angstrom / 10.3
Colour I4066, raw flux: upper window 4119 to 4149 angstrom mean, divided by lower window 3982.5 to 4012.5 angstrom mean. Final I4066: 1.0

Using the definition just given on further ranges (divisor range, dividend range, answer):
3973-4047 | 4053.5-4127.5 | 0.97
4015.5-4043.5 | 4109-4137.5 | 0.94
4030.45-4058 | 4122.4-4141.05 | 1.03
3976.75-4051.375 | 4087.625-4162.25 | 0.97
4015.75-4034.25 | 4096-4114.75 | 0.88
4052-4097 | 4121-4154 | 1.07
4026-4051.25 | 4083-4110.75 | 0.89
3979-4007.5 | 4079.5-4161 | 1.02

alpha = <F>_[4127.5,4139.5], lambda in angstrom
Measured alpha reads 11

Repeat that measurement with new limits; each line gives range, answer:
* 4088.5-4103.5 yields 10.3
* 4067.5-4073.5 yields 10.7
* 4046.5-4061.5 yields 10.7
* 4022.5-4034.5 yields 11.2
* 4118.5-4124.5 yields 11.1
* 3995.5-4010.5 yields 10.4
